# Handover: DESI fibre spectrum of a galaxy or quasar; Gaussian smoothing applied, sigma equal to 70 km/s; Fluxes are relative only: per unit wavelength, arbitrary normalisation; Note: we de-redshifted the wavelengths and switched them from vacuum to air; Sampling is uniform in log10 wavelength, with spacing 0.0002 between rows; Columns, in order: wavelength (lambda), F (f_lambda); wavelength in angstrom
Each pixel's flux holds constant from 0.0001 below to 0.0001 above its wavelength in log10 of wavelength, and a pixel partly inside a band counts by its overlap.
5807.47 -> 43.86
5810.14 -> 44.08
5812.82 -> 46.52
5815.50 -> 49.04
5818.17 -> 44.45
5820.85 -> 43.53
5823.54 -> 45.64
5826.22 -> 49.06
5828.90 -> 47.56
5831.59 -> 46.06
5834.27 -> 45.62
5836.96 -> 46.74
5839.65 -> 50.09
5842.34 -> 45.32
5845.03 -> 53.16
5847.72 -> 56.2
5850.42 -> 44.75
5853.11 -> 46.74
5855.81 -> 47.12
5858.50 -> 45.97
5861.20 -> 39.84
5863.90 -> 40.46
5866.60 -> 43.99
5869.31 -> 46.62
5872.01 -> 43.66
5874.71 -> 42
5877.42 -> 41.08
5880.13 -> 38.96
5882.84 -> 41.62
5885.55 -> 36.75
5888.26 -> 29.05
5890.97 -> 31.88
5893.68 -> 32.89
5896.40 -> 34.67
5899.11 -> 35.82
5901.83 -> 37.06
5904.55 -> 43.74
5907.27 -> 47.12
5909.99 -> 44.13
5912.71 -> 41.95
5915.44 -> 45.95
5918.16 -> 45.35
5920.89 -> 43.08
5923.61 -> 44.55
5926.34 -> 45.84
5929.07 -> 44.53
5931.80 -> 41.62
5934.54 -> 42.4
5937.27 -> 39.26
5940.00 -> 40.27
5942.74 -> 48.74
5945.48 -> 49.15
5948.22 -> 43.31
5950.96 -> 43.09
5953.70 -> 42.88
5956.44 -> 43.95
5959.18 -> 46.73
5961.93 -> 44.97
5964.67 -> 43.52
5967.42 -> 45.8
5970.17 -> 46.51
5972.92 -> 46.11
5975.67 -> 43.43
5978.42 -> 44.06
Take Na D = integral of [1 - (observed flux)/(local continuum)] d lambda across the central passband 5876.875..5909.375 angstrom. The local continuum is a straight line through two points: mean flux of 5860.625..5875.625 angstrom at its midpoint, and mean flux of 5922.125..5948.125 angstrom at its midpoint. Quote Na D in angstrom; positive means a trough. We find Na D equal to 4.3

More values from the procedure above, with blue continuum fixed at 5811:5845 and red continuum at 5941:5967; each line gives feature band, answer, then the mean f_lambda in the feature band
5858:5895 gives 5.4 angstrom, 39.5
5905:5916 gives 0.3 angstrom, 44.6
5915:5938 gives 0.9 angstrom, 43.7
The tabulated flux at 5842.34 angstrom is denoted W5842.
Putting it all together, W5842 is 45.32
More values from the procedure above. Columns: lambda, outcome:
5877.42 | 41.08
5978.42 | 44.06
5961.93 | 44.97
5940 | 40.27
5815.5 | 49.04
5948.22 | 43.31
